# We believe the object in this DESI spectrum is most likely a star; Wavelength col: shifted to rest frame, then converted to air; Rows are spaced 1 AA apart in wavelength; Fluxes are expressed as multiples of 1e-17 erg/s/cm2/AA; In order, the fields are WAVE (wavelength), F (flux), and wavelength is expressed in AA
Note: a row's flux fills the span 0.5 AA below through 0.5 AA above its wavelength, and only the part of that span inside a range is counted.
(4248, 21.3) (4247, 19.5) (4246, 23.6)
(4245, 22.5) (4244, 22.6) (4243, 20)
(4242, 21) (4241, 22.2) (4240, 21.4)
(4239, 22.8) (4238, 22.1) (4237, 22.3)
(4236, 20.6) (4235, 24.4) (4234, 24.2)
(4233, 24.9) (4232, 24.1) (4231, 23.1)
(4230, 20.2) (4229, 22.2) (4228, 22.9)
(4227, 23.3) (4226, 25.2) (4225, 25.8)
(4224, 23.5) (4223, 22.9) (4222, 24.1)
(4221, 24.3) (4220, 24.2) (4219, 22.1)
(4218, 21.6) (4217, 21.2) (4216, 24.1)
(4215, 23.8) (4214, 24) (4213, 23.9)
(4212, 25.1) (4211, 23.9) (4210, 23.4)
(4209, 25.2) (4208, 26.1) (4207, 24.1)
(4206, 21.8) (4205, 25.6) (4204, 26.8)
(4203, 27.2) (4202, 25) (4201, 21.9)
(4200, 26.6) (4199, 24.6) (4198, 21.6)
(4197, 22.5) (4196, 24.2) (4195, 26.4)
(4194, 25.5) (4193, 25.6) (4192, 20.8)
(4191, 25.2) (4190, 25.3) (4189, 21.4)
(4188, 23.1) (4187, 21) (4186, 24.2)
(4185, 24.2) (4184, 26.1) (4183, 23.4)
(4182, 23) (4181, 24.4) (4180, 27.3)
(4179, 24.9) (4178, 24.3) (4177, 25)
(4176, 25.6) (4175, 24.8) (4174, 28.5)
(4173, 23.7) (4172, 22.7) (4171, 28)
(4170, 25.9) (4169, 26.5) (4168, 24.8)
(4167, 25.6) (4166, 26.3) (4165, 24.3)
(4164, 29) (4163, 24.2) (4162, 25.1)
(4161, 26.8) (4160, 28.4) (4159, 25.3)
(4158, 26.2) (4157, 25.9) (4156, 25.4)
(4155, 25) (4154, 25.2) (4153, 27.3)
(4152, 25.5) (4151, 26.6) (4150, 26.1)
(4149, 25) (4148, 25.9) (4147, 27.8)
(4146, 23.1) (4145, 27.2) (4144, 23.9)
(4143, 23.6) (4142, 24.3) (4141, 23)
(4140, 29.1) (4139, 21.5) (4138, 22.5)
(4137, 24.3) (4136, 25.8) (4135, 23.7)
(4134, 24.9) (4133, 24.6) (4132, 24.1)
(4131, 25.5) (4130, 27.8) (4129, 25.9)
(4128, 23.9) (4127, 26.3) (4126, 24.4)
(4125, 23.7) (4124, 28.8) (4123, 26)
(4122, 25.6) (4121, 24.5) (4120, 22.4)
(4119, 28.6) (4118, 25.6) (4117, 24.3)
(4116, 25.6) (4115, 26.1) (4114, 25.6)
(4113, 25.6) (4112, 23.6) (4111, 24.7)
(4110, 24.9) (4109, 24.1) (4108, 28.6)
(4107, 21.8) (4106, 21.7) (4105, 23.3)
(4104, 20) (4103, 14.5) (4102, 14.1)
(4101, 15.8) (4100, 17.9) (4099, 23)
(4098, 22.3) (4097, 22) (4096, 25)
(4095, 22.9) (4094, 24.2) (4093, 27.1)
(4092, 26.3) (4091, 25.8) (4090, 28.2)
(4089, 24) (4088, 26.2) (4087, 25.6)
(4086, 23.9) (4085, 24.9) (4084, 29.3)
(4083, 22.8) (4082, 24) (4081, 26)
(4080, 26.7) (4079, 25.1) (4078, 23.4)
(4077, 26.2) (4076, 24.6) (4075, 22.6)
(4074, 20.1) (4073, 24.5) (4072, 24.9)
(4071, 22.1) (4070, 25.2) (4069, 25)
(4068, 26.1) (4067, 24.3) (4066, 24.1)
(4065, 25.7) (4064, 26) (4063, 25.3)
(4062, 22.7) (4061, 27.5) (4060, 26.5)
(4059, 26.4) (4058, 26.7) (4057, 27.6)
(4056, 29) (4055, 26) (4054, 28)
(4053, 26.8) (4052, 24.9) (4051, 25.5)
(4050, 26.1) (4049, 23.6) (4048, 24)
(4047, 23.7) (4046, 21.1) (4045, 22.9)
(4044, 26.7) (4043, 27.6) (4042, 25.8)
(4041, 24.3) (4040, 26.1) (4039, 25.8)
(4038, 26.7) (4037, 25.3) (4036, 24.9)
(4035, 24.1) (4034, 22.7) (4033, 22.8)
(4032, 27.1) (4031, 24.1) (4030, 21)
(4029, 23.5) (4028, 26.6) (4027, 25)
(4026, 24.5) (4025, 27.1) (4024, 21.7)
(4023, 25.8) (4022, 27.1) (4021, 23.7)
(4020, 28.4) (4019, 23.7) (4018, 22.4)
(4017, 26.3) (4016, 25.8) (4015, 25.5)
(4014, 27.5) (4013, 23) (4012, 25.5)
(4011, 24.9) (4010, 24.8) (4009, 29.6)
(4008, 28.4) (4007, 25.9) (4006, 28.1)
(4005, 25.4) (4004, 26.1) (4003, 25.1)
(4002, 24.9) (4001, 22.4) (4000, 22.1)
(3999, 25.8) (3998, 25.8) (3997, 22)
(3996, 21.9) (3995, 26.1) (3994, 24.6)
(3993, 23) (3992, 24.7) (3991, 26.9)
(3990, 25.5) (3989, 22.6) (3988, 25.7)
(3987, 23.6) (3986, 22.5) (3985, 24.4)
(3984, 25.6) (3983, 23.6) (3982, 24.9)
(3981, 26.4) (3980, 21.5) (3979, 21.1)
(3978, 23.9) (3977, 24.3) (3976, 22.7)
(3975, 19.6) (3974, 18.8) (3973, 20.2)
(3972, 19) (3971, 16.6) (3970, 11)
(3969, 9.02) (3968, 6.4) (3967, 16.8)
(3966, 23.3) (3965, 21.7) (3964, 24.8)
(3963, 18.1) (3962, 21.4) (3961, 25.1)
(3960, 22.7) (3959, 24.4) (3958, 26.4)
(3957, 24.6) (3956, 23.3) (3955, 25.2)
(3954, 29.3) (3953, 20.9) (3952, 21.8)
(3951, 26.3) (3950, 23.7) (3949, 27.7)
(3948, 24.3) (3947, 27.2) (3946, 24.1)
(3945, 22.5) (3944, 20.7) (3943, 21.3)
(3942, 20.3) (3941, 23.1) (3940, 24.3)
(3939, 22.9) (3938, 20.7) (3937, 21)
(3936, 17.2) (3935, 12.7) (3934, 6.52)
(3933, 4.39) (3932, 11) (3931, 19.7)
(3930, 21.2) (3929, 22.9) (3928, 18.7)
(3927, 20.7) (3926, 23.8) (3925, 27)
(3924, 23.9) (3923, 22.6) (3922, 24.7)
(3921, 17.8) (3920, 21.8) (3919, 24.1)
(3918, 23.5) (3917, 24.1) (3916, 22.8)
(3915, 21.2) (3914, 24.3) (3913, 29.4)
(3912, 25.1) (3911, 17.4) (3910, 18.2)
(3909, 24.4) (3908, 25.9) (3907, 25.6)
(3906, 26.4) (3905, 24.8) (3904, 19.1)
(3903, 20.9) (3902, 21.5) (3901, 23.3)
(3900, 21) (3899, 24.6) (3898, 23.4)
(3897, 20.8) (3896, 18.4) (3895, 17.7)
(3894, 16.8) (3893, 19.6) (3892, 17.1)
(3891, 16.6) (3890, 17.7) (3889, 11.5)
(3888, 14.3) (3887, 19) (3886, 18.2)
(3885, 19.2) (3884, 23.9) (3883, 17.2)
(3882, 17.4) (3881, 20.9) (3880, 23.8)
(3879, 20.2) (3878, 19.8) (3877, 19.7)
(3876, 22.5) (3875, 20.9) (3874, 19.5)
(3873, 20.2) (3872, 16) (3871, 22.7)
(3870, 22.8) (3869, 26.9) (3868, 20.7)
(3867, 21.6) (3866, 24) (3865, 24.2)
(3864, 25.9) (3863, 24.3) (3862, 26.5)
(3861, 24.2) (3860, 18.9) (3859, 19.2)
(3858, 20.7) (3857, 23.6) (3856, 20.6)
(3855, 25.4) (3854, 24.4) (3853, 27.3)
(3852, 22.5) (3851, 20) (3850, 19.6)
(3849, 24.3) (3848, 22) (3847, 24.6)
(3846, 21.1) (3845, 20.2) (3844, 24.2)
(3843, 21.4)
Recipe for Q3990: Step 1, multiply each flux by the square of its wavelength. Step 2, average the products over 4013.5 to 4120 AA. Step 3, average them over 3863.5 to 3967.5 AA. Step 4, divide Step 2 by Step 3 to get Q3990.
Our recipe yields 1.2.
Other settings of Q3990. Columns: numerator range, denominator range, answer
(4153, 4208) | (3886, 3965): 1.32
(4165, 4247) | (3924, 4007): 1.22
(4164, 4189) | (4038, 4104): 1.07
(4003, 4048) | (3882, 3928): 1.26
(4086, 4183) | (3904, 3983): 1.26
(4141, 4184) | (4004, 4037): 1.08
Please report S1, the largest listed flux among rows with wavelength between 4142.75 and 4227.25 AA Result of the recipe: 29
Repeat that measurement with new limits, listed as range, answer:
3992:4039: 29.6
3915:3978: 29.3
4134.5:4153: 29.1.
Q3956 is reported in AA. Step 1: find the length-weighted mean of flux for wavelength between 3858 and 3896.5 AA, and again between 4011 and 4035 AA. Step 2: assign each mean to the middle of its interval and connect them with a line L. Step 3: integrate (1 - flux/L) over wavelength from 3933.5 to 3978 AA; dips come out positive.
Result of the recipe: 3.3 AA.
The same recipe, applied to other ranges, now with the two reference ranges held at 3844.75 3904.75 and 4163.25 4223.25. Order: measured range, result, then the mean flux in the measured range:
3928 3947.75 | 2.3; 19.2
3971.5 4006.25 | -2.2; 23.7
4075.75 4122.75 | -1.1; 24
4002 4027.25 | -3.5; 25.6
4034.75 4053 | -1.7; 25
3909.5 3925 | -1.0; 22.9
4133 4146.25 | -0.3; 24.4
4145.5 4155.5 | -0.7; 25.8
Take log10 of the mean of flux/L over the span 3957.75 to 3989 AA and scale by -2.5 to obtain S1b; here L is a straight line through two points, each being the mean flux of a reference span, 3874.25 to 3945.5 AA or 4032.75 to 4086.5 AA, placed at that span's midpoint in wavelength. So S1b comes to 0.07 mag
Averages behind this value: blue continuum 20.5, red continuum 25.1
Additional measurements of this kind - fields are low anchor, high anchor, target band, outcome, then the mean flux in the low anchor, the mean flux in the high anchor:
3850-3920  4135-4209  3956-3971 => 0.14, 21.5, 25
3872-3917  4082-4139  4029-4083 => -0.08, 20.7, 24.2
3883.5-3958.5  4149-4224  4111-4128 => -0.06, 21.3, 24.7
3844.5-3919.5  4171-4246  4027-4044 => -0.11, 21.6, 23.8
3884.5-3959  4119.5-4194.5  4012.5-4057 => -0.09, 21.3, 25.1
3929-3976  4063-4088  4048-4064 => -0.09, 20.3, 24.8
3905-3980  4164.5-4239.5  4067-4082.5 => -0.07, 21.4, 24.1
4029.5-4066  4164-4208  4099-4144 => 0.05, 25.3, 24.7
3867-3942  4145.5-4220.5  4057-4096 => -0.09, 20.6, 24.8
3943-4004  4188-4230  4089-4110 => 0.04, 22.7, 24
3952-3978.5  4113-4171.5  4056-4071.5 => -0.09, 20.8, 25.5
